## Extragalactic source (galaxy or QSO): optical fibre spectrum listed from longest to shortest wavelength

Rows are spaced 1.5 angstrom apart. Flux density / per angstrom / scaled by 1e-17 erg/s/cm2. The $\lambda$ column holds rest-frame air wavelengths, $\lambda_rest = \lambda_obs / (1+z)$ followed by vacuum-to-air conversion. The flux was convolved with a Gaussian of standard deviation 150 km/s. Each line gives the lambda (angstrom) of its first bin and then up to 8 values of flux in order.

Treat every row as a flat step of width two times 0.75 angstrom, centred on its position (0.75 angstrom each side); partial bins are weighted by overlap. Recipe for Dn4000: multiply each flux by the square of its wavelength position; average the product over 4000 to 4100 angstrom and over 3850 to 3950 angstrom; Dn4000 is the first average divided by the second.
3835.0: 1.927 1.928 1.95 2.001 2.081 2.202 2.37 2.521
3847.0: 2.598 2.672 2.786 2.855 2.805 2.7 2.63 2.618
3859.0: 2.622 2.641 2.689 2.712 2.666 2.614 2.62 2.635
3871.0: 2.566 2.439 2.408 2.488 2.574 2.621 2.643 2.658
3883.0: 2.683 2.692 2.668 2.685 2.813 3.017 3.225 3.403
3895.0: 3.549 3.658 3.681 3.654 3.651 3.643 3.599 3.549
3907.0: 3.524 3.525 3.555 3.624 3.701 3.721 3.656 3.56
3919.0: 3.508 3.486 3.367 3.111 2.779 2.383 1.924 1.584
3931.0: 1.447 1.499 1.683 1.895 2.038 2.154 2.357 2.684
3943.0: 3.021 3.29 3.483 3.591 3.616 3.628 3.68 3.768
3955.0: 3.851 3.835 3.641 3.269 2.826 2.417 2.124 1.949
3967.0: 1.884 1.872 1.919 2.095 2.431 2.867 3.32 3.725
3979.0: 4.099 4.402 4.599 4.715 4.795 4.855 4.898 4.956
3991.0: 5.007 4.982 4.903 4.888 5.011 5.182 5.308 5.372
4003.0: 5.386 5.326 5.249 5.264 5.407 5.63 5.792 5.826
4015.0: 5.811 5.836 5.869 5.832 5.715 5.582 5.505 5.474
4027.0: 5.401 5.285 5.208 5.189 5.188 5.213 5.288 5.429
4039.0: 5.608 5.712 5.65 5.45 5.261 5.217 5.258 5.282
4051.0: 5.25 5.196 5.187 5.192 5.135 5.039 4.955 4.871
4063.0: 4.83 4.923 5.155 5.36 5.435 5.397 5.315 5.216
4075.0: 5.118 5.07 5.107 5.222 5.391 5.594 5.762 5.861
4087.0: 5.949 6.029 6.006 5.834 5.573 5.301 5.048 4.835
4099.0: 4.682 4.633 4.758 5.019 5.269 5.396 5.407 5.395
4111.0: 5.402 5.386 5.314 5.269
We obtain 2.0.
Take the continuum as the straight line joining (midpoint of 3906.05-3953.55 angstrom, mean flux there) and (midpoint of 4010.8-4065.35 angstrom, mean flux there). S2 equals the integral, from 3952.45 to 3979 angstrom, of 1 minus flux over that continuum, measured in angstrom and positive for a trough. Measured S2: 6.2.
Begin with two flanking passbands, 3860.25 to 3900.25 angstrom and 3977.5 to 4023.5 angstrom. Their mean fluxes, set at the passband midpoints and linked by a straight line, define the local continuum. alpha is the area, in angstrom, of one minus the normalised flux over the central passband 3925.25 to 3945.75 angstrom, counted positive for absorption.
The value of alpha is 9.1 angstrom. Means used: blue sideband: 2.84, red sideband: 5.19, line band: 2.2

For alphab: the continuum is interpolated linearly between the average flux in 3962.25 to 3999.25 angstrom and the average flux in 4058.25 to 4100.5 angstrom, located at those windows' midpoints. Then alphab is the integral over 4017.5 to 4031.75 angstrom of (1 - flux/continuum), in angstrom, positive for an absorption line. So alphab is -3.4 angstrom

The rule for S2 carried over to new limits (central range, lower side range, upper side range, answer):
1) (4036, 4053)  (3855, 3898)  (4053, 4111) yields -2.04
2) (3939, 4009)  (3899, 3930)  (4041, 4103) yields 4.15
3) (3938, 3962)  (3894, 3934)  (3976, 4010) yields 4.02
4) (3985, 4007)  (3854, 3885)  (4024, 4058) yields -2.25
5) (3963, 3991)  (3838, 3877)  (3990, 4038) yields 7.70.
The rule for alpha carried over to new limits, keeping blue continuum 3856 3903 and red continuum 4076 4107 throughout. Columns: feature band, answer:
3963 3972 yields 4.42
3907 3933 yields 2.54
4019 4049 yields -4.77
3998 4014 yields -3.96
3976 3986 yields -0.64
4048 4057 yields -0.59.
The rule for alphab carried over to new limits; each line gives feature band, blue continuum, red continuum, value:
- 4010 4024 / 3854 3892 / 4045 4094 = -3.4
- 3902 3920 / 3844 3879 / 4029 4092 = -1.6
